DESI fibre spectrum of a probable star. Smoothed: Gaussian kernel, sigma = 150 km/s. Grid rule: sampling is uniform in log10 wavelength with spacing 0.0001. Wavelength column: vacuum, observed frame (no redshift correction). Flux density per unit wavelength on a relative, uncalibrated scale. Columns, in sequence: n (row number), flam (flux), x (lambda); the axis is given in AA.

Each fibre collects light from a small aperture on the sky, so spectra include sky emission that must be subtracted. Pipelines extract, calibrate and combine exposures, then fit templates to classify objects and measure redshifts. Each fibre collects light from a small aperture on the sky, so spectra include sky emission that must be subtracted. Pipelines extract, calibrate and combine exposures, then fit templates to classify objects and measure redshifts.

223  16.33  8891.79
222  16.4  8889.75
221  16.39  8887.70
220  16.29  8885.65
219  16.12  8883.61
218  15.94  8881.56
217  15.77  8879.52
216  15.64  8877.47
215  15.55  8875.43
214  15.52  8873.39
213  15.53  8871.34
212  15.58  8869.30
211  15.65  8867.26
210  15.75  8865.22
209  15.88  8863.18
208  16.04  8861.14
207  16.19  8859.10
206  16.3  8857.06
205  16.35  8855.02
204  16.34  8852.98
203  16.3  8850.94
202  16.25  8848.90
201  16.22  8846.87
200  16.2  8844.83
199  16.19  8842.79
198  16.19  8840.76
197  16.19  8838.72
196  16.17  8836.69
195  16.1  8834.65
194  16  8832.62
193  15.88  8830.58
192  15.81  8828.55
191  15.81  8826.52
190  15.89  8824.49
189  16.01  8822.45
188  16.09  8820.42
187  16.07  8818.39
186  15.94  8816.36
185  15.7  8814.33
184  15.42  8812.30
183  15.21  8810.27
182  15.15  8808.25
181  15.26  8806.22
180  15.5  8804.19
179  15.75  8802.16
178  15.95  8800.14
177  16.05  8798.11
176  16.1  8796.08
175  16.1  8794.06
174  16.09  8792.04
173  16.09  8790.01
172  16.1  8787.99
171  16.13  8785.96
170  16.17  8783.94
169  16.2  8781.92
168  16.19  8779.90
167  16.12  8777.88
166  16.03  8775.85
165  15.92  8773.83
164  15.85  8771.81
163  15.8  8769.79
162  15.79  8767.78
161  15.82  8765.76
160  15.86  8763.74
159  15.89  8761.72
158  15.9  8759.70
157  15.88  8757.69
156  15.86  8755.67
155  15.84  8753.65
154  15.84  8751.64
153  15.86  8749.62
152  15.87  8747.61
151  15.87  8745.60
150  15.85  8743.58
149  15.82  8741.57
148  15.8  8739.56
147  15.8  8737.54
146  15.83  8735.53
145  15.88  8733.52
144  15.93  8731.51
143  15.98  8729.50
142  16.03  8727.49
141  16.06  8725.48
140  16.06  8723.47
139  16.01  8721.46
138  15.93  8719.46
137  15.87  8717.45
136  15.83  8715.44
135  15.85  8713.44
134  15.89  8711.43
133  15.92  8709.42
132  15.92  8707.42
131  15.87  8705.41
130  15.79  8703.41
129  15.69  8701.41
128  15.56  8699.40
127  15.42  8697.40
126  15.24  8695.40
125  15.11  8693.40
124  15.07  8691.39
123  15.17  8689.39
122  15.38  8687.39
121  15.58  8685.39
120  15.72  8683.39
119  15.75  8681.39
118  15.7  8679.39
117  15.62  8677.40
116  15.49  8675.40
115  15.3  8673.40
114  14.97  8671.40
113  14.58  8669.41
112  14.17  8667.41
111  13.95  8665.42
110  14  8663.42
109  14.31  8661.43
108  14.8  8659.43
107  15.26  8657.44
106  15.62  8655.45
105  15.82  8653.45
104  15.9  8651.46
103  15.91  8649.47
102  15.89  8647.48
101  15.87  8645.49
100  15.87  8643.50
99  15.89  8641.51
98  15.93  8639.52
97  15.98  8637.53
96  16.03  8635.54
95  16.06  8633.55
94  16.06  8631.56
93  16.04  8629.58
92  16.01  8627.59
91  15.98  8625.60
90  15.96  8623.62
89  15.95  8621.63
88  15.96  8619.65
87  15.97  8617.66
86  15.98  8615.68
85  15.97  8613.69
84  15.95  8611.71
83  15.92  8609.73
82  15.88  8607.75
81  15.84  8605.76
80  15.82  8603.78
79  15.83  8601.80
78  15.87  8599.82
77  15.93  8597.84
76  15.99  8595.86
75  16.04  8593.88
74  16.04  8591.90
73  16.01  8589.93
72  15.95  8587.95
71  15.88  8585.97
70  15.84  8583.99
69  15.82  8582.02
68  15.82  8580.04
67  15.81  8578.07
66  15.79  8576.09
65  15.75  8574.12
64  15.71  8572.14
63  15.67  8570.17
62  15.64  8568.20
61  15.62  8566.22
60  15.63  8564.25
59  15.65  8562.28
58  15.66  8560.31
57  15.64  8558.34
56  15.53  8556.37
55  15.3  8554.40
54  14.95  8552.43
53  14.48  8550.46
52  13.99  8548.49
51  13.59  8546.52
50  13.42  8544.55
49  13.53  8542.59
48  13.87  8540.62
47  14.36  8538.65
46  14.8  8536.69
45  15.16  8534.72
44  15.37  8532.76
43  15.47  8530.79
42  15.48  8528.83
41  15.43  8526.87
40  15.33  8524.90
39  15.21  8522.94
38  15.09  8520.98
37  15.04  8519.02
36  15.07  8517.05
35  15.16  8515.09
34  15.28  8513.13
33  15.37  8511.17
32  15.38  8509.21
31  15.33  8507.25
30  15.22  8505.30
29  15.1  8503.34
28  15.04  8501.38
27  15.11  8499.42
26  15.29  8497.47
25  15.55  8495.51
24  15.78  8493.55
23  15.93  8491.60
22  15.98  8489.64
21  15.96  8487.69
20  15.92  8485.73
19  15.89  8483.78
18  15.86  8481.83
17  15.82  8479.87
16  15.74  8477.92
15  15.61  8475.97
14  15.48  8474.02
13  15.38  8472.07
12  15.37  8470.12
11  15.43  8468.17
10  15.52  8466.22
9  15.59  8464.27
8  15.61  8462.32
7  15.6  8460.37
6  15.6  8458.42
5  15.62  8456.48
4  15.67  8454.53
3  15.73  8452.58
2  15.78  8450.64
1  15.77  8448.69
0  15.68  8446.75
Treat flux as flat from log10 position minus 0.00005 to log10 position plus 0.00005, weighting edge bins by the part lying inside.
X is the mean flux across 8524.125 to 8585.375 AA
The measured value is 15.2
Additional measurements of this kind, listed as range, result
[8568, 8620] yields 15.9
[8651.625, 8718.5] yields 15.3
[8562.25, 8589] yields 15.8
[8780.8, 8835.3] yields 15.9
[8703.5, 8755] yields 15.9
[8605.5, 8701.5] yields 15.5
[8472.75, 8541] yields 15.4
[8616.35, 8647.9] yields 16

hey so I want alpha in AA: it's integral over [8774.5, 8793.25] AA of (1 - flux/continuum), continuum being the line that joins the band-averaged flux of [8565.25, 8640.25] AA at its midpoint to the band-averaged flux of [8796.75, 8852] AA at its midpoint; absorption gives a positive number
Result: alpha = -0.3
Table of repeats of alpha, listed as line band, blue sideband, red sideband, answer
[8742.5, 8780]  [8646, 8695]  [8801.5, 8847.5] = -0.71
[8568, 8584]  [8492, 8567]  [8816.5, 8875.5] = -0.59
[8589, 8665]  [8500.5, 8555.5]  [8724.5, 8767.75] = -2.21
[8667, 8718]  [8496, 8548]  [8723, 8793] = 0.56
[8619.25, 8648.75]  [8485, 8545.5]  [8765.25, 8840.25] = -0.95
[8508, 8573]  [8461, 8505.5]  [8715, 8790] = 2.48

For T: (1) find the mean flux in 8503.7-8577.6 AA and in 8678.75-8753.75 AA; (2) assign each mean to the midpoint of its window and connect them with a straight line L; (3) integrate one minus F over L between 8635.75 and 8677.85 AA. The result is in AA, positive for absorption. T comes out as 0.6 AA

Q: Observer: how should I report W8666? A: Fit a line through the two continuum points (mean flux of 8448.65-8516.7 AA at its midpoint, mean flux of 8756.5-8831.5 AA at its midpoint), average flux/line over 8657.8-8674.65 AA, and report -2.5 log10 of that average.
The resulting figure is 0.09 mag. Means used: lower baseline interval 15.5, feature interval 14.6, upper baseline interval 15.9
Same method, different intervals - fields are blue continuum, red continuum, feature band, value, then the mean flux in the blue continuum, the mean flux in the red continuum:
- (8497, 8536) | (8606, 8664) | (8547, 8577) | 0.01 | 15.2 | 15.8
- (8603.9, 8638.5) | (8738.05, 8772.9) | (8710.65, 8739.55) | 0.00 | 16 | 15.8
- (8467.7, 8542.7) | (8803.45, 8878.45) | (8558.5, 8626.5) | -0.03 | 15.3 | 15.9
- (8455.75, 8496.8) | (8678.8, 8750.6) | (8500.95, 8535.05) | 0.03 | 15.7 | 15.7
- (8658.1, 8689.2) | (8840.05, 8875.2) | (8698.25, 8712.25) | -0.04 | 15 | 16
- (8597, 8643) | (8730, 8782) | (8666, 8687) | 0.05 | 15.9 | 15.9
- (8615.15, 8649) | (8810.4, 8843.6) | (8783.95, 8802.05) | -0.01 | 16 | 15.9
